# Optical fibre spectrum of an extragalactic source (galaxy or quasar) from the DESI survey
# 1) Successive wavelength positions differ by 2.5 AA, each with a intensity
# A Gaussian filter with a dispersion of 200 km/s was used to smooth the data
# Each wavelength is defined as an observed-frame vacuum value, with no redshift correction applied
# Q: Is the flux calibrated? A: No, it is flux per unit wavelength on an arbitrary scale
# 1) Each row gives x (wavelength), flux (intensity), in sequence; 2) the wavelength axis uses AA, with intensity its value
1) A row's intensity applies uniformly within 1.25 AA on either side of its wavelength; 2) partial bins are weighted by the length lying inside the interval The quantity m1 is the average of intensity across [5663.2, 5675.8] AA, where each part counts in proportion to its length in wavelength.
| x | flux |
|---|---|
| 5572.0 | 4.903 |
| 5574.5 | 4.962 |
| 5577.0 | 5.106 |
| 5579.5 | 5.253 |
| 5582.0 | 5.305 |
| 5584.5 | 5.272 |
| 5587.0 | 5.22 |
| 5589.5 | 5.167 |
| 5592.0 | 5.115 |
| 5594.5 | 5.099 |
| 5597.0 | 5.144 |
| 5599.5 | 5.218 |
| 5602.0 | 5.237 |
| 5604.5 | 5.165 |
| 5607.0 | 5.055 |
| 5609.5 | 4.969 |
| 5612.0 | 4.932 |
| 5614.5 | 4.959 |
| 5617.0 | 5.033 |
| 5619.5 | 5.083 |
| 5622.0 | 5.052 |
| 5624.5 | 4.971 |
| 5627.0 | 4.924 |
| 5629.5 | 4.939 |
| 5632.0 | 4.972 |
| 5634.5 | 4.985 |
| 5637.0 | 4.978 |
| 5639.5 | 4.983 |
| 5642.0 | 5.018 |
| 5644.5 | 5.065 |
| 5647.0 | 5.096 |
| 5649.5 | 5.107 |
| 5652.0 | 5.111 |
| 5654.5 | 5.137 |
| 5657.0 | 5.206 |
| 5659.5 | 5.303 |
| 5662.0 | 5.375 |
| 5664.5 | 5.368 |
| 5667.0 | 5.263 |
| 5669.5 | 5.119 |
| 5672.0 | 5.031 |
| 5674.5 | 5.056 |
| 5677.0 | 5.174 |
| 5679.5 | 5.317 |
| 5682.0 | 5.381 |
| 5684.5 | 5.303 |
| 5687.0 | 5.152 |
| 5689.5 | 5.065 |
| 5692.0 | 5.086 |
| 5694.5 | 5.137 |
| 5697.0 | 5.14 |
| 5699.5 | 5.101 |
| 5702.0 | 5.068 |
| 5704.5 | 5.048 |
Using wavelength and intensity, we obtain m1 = 5.17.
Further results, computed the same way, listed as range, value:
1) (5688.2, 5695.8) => 5.1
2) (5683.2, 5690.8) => 5.17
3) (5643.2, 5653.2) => 5.09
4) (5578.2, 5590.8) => 5.24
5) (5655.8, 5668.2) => 5.3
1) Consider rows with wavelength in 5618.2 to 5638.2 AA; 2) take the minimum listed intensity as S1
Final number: 4.924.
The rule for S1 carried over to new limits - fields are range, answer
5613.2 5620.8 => 4.959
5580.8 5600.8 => 5.099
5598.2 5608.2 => 5.055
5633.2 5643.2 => 4.978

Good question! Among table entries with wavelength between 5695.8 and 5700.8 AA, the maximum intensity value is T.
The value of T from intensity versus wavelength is 5.14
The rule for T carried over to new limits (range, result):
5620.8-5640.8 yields 5.052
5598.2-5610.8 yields 5.237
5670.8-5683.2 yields 5.381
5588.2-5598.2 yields 5.167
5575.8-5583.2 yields 5.305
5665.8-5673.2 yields 5.263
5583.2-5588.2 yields 5.272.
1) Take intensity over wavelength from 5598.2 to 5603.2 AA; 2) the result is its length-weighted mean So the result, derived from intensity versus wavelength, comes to 5.23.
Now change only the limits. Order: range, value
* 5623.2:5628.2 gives 4.95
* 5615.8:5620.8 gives 5.06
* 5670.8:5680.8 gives 5.15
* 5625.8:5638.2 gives 4.96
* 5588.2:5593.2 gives 5.14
